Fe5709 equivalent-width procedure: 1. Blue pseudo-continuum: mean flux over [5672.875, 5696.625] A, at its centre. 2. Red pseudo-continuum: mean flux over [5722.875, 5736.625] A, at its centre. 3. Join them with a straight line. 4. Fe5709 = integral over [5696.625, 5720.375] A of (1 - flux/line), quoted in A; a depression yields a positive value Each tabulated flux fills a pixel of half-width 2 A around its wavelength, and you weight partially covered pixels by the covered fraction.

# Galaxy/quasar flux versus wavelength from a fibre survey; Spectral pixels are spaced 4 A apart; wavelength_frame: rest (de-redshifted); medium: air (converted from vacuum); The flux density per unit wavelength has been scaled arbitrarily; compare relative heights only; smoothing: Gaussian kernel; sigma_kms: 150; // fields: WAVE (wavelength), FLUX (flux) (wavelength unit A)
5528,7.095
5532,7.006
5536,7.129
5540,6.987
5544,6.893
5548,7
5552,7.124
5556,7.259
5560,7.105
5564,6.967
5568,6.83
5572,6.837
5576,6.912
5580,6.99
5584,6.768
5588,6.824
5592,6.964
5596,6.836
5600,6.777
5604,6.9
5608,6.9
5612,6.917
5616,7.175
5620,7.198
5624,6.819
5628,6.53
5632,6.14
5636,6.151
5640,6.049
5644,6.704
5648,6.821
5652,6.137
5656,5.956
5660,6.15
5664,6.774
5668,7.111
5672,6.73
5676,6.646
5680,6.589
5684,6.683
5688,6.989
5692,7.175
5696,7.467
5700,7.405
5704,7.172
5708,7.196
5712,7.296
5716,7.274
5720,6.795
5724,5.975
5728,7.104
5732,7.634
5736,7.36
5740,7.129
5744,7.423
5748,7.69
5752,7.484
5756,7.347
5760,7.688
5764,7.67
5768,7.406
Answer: -0.9 A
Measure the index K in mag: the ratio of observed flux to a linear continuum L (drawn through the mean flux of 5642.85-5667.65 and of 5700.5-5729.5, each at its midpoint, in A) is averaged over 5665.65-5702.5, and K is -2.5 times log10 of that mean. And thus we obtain -0.041 mag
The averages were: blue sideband 6.46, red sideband 6.99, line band 6.98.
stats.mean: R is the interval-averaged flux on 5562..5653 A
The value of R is 6.75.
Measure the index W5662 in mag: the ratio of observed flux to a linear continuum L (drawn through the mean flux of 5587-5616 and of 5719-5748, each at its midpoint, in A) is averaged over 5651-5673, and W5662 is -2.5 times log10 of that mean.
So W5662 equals 0.08 mag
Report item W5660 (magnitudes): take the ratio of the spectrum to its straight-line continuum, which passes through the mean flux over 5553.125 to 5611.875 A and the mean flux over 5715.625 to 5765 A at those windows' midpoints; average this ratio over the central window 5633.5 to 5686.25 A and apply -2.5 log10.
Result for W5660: 0.09 mag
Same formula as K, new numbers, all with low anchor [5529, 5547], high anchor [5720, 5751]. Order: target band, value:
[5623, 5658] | 0.119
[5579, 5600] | 0.030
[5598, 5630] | 0.026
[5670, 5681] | 0.073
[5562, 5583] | 0.021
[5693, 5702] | -0.040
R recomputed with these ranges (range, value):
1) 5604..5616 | 6.95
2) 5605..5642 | 6.66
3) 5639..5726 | 6.79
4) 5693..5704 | 7.36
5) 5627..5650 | 6.39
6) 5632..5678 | 6.46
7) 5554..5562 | 7.18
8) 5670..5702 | 6.96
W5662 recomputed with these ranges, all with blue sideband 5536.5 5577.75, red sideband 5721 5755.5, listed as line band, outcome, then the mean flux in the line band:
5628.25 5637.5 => 0.14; 6.22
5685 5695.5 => 0.01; 7.1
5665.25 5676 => 0.04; 6.86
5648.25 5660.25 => 0.15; 6.18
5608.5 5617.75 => 0.01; 7.02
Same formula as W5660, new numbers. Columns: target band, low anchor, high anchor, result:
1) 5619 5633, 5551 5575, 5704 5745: 0.06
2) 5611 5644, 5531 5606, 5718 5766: 0.07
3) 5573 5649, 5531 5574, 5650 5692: 0.01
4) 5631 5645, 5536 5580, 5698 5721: 0.14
